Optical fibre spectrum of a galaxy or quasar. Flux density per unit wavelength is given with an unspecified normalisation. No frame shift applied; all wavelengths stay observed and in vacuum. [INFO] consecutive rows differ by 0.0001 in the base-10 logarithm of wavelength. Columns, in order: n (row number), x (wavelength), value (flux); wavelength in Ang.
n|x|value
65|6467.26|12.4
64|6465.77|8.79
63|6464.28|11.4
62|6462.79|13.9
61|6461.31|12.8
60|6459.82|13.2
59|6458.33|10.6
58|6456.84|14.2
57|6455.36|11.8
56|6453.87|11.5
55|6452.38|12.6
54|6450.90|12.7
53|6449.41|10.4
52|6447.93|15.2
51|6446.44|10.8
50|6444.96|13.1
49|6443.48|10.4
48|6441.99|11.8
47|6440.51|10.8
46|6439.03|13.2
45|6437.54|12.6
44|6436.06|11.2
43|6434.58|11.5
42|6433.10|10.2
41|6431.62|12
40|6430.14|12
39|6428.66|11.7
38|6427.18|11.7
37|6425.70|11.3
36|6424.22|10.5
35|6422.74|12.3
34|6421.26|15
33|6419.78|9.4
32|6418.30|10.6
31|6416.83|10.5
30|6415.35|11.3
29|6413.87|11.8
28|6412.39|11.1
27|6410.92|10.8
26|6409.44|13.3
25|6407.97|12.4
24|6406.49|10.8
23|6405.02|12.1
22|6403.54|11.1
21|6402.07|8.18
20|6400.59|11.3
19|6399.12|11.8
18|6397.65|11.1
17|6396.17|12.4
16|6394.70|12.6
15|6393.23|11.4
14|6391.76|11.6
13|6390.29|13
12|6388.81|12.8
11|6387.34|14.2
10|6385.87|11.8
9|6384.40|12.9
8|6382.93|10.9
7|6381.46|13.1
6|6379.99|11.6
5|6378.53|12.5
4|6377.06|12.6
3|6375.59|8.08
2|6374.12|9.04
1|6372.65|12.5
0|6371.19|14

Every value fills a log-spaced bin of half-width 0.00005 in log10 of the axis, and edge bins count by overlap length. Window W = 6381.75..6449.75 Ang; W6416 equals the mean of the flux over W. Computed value 11.7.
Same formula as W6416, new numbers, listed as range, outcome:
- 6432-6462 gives 12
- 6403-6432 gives 11.6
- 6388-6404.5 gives 11.6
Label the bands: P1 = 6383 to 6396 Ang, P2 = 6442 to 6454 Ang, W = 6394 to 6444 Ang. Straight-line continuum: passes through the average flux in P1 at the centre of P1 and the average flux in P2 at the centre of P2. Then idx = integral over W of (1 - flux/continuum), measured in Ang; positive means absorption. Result 3.1 Ang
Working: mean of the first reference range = 12.4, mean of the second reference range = 12.1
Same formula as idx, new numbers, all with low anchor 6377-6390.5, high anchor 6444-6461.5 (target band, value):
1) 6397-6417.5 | 1.99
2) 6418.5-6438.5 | 1.27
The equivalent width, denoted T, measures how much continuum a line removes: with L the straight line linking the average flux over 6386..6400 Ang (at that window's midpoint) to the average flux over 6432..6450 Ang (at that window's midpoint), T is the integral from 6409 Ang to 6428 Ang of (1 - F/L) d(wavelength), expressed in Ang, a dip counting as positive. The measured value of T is 0.9 Ang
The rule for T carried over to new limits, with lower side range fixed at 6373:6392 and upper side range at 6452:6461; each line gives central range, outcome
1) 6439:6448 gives 0.3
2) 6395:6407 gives 0.8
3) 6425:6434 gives 0.5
